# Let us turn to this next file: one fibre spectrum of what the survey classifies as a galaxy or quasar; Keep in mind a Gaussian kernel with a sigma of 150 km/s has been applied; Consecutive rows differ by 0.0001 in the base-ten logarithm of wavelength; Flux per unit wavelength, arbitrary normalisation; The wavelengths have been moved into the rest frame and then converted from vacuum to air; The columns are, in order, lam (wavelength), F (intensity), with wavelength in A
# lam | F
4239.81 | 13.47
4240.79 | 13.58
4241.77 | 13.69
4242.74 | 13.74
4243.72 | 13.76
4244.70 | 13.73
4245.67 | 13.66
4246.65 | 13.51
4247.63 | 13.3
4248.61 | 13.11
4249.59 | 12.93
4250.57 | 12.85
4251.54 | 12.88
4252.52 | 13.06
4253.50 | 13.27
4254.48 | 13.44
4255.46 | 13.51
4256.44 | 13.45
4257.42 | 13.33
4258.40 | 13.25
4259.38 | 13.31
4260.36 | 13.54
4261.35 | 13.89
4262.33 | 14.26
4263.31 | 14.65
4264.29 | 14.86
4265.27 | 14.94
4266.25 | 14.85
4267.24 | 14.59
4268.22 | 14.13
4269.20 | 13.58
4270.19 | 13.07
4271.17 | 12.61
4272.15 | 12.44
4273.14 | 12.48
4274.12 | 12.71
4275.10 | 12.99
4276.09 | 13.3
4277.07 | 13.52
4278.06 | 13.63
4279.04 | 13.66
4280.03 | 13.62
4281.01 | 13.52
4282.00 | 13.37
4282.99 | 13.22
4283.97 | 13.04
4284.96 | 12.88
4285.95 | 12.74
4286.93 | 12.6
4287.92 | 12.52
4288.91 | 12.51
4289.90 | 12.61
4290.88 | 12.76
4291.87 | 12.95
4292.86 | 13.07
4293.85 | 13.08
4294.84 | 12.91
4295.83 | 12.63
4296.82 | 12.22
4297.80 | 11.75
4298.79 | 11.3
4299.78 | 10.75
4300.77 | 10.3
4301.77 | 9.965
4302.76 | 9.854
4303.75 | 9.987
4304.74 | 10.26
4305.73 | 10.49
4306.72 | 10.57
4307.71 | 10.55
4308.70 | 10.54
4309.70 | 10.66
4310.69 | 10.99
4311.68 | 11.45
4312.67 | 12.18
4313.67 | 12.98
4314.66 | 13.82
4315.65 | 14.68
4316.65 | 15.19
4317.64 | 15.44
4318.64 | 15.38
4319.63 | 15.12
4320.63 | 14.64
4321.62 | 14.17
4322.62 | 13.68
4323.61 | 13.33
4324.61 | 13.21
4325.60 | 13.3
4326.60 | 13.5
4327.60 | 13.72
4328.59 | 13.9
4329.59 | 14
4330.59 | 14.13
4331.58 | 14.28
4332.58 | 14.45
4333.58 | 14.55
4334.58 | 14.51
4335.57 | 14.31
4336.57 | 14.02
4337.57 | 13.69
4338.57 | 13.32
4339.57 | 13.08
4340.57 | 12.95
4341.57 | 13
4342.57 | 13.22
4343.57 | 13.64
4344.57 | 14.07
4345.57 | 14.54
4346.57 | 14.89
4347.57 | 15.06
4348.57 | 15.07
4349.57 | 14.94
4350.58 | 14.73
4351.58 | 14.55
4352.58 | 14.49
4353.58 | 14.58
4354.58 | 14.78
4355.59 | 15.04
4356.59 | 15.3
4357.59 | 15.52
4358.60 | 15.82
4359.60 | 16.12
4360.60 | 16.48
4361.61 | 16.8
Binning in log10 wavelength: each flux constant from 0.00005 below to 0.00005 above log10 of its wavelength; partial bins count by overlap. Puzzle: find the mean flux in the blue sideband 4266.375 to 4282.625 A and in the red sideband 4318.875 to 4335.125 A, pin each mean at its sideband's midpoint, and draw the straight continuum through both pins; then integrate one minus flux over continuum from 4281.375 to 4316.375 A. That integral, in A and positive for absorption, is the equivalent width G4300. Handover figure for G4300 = 4.4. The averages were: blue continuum 13.4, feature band 12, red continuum 14.1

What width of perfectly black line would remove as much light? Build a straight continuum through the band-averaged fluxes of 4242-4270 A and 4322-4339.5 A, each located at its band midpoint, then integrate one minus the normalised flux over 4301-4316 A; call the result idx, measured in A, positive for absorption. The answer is 2.8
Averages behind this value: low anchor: 13.7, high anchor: 13.9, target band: 11.2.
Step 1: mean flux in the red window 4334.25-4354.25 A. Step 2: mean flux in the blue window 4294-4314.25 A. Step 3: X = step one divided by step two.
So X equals 1.27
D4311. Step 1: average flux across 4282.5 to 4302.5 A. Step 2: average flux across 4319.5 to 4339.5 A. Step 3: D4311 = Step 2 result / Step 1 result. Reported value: 1.14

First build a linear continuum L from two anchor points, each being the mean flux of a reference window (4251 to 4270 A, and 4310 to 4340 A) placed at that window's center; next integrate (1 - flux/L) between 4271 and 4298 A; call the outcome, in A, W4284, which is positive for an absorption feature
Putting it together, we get 1.8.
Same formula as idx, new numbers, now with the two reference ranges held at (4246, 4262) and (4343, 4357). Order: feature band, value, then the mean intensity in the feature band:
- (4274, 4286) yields 0.3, 13.3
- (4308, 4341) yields 1.7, 13.6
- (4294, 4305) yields 2.2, 11.2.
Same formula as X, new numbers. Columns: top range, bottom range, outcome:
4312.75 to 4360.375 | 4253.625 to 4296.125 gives 1.07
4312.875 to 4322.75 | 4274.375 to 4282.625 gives 1.08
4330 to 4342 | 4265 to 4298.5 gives 1.06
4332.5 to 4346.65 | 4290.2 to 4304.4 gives 1.18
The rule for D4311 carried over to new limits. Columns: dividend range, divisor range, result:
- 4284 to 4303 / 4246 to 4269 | 0.89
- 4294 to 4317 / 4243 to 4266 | 0.85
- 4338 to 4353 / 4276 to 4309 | 1.16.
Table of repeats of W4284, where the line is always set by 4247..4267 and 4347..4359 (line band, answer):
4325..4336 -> 0.5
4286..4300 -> 1.7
